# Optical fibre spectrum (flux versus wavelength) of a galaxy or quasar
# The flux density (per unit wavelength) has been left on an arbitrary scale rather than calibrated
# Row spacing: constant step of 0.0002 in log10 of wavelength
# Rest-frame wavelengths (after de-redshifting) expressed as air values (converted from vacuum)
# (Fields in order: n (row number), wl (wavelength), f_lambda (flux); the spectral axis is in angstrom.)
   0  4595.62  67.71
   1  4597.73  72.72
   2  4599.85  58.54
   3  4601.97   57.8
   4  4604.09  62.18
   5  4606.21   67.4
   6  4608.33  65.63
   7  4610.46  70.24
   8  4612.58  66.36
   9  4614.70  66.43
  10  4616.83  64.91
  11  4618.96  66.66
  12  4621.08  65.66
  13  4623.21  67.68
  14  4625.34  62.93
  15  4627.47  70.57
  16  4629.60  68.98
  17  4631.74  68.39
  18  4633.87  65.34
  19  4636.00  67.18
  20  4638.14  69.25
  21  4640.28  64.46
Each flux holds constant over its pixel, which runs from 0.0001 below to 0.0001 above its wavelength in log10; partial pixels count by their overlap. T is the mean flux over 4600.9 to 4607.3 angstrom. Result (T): 62.5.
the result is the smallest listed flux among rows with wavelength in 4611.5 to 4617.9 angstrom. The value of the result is 64.91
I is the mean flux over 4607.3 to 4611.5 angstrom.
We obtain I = 67.8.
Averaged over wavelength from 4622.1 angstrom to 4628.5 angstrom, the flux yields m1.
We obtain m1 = 67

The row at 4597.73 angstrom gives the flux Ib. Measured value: 72.72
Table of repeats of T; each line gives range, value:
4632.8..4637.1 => 66.3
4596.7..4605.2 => 62.8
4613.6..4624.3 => 66.3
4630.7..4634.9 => 66.9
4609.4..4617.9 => 67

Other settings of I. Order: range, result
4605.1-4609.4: 66.4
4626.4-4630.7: 69.7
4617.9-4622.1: 66.3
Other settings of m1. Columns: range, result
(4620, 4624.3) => 66.7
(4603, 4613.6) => 66.3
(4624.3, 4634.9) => 67.2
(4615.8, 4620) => 65.7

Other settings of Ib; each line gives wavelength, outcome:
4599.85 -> 58.54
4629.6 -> 68.98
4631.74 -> 68.39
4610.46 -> 70.24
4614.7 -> 66.43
